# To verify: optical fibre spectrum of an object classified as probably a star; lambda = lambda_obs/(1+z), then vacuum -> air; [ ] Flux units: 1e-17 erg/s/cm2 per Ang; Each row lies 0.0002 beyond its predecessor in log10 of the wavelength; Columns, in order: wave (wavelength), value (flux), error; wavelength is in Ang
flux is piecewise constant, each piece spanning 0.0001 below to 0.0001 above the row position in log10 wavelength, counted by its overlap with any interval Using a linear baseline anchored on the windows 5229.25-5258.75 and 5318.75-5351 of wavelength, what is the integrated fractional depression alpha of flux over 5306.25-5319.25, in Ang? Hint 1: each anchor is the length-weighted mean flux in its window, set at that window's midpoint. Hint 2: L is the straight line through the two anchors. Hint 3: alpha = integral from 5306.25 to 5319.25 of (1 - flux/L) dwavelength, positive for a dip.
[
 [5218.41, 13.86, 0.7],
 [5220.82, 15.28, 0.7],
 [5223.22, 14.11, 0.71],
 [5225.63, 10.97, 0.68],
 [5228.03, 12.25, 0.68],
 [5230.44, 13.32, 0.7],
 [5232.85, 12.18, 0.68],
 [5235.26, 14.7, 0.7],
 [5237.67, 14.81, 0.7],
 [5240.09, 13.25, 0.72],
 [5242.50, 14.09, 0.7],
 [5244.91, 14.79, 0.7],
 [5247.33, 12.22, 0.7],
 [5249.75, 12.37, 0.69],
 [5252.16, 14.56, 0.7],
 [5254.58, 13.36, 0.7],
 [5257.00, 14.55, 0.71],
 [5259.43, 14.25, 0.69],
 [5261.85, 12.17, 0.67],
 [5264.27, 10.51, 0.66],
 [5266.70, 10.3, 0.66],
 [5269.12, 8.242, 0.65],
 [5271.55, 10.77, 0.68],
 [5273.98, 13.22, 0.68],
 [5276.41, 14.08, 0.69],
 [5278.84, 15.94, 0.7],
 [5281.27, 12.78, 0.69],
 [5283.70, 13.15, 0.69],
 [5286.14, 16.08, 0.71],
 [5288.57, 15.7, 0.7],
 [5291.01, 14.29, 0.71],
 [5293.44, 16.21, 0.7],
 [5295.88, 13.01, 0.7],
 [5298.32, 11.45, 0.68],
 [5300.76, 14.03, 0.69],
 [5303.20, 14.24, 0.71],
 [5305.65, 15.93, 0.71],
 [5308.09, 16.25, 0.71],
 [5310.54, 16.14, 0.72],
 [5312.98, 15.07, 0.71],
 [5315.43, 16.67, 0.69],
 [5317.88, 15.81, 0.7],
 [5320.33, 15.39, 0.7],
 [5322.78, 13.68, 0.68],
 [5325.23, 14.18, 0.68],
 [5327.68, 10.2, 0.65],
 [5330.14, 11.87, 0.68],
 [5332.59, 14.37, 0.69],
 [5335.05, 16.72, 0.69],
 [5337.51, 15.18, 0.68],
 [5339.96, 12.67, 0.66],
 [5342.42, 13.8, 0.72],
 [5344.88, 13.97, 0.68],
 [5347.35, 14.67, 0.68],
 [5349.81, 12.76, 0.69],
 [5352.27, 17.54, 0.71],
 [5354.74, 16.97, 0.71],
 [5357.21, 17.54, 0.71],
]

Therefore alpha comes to -2.1 Ang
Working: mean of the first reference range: 13.7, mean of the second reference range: 13.8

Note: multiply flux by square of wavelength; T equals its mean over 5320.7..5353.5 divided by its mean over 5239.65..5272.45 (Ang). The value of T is 1.15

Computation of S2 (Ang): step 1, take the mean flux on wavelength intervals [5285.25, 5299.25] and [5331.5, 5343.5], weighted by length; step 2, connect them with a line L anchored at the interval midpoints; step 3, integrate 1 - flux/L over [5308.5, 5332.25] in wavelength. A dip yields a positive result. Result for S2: 0.2 Ang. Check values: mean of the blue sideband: 14.5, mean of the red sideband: 14.6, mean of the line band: 14.4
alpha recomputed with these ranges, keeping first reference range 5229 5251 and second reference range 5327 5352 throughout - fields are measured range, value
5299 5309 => -0.8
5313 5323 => -1.3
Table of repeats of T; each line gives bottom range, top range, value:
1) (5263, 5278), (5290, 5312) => 1.31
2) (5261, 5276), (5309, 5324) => 1.43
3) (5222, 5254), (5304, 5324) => 1.20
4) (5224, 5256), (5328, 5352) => 1.09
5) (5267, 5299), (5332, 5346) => 1.10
